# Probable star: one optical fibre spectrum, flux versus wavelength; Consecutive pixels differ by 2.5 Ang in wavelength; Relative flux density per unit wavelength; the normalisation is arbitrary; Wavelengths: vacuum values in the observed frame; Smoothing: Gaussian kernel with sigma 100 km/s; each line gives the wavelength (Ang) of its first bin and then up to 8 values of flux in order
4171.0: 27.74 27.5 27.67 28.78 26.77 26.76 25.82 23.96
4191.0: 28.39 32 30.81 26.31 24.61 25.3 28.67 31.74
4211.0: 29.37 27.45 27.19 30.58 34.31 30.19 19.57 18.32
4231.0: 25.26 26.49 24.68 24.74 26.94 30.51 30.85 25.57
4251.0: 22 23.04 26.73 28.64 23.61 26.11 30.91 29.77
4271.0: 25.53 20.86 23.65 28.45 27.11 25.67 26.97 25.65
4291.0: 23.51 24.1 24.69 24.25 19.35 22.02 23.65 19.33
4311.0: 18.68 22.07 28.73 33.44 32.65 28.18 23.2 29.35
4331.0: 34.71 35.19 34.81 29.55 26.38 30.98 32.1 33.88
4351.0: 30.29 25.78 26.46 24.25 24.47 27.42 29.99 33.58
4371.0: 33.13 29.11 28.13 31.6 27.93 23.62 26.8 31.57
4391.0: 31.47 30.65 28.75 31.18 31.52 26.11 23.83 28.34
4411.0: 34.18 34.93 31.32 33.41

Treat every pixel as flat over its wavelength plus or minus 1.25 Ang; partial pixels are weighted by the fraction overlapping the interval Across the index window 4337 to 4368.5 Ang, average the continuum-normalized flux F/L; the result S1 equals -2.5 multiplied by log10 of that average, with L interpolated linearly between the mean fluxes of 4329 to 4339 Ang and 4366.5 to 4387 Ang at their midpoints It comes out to 0.11 mag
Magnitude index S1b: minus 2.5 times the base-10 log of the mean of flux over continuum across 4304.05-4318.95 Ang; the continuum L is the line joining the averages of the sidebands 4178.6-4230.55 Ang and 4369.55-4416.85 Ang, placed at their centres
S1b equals 0.21 mag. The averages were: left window 27.4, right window 29.7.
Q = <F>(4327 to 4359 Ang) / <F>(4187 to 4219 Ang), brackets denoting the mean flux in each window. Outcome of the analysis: 1.08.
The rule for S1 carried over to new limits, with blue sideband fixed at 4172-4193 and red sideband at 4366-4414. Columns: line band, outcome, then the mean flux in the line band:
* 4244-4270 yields 0.05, 26.8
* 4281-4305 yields 0.18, 24.2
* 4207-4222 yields -0.09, 30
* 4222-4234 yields 0.16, 24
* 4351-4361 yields 0.13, 26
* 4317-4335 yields -0.07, 31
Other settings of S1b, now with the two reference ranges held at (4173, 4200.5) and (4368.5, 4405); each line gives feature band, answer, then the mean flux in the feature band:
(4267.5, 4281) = 0.11 mag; 25.7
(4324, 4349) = -0.07 mag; 30.8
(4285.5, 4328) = 0.16 mag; 24.8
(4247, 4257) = 0.16 mag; 24.4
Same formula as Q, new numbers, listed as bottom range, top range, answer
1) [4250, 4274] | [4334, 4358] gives 1.16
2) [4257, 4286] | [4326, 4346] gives 1.18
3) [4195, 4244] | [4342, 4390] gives 1.07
